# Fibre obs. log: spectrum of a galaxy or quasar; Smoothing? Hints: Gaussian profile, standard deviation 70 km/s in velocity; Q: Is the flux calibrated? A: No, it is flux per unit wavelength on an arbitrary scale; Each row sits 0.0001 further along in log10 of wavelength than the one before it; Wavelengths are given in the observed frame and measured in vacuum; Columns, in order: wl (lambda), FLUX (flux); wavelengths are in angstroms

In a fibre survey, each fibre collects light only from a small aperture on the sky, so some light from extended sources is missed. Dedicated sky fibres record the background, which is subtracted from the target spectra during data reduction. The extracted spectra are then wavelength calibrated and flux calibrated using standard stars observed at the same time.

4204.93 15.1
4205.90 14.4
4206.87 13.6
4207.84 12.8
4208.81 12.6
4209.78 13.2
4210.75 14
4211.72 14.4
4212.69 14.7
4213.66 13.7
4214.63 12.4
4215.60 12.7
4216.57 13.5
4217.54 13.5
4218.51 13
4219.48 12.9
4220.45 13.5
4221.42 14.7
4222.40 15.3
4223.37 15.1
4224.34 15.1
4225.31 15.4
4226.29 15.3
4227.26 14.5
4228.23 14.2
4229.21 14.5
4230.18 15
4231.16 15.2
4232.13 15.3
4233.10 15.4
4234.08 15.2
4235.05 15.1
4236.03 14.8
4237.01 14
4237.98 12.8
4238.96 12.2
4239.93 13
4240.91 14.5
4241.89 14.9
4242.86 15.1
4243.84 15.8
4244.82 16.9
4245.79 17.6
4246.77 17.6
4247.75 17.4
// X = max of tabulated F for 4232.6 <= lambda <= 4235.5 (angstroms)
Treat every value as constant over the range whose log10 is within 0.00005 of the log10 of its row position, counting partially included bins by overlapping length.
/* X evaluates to 15.4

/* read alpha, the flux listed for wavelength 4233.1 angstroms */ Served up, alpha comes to 15.4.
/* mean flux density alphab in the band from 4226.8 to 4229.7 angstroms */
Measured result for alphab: 14.4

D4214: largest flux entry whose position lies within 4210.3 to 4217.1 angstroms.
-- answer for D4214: 14.7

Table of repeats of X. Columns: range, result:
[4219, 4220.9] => 13.5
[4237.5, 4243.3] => 15.1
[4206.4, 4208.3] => 13.6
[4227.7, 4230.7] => 15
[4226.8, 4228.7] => 14.5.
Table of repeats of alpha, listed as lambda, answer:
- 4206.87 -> 13.6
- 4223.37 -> 15.1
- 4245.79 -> 17.6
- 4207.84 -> 12.8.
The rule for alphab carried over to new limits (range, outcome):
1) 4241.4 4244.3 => 15.3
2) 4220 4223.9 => 14.7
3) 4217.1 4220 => 13.2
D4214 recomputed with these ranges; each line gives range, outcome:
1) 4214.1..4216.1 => 12.7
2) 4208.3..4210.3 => 13.2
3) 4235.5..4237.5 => 14.8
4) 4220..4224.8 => 15.3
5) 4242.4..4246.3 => 17.6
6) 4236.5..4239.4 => 14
